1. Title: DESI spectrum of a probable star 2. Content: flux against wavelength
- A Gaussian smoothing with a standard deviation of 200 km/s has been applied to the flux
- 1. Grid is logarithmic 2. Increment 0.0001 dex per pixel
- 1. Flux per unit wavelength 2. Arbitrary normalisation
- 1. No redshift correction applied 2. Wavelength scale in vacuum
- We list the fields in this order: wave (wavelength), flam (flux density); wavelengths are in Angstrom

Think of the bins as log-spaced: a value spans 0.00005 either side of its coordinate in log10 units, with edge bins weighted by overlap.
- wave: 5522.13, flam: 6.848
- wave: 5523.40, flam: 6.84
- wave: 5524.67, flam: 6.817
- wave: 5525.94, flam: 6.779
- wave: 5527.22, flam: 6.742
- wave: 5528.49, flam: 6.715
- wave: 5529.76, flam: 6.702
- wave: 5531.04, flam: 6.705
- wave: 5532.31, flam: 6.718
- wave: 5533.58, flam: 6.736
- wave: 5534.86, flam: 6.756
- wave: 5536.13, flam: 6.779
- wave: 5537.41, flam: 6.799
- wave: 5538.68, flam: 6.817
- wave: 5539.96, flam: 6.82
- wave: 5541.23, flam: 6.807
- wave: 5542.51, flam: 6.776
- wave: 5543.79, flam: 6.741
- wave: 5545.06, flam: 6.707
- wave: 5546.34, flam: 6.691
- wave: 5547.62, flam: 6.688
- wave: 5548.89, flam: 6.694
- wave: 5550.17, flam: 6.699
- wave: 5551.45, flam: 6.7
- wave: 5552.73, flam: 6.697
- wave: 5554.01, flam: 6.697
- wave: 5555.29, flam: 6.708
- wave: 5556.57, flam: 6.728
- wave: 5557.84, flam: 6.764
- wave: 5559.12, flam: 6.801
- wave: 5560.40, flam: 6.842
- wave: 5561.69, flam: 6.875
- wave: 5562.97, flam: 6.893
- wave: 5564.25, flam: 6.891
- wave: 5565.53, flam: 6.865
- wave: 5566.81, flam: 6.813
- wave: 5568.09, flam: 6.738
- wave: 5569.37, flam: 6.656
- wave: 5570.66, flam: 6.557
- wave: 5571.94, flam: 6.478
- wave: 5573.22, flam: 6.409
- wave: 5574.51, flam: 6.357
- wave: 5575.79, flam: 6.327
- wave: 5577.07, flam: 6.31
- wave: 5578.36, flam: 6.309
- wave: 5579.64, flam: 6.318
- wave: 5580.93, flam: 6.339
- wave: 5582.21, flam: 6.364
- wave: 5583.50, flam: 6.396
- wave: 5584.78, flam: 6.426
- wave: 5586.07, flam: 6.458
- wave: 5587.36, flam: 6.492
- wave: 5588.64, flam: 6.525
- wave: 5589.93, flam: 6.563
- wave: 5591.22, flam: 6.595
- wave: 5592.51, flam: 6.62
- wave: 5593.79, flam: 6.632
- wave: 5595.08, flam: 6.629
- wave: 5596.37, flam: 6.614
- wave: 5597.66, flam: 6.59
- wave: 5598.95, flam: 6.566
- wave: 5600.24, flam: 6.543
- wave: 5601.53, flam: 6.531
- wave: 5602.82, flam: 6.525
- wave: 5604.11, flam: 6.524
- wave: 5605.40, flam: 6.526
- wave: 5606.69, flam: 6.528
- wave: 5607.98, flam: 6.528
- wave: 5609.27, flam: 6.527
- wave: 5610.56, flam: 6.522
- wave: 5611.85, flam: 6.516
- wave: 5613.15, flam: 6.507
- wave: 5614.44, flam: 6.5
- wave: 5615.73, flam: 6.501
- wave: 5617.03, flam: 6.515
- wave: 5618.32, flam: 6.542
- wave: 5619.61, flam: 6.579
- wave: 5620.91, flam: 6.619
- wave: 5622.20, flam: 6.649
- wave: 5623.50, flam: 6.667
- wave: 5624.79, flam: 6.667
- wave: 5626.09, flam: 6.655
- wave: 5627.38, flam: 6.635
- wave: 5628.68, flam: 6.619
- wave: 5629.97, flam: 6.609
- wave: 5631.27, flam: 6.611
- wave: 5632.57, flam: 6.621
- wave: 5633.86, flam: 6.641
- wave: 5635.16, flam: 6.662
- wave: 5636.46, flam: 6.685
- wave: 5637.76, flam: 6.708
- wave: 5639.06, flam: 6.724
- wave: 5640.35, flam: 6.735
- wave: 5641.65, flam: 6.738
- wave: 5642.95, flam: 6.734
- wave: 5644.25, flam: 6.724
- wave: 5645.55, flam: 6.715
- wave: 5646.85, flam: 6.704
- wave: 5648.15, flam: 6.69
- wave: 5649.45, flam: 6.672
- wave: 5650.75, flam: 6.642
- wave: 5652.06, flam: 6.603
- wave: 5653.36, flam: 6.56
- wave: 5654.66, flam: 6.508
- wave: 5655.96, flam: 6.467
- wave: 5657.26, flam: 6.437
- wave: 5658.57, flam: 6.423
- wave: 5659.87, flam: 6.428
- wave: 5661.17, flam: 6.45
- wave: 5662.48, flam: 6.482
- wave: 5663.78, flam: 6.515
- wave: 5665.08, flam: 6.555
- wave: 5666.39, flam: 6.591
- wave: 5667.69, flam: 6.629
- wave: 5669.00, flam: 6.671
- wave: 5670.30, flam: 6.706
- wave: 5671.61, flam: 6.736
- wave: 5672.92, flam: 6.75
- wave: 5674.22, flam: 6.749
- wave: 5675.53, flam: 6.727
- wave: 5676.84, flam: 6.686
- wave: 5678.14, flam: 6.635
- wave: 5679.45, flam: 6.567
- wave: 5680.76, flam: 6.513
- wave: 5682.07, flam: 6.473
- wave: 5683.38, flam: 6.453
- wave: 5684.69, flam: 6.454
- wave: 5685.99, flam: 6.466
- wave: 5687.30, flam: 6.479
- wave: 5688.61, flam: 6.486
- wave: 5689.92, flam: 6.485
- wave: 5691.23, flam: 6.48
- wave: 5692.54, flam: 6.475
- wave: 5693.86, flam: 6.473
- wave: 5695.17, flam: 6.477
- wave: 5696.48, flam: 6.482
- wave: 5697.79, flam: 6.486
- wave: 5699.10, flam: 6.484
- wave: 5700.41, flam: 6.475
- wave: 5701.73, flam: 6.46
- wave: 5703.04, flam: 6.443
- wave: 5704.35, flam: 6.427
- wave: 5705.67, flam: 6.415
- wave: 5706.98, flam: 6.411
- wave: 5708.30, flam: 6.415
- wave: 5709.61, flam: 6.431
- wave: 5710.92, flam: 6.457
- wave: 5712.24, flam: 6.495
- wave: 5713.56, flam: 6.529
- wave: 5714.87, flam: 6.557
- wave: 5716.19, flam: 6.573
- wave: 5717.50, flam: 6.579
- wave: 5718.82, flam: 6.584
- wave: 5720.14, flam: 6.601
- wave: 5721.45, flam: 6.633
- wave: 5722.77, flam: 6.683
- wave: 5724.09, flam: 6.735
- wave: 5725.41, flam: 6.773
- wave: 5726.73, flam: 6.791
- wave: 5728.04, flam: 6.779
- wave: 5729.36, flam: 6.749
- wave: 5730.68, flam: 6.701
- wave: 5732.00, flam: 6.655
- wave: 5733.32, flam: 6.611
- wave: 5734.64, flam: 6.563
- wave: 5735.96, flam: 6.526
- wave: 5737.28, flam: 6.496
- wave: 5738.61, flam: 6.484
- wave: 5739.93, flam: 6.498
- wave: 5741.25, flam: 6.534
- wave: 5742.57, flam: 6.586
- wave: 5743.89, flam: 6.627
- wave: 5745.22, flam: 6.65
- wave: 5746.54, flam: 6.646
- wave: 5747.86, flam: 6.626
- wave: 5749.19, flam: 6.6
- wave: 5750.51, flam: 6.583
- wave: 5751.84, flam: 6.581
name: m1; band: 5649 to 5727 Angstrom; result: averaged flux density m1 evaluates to 6.54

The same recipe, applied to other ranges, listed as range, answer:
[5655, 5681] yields 6.59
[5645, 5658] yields 6.59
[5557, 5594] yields 6.57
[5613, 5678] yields 6.62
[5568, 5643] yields 6.55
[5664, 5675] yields 6.67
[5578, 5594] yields 6.46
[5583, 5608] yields 6.54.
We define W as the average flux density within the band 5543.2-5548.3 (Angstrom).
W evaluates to 6.72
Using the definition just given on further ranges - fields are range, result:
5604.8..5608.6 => 6.53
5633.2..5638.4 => 6.67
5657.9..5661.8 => 6.43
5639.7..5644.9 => 6.74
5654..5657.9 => 6.48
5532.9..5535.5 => 6.75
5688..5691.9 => 6.49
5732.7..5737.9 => 6.55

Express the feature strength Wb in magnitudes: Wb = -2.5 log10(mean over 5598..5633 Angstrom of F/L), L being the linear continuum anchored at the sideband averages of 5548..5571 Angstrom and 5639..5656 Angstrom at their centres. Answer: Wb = 0.02 mag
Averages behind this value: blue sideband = 6.76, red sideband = 6.66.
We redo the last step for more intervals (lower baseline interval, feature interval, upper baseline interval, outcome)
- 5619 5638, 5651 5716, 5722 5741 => 0.02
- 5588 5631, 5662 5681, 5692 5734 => -0.01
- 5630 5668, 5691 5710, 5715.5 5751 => 0.03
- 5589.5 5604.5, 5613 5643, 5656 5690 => -0.01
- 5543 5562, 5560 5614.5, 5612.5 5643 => 0.02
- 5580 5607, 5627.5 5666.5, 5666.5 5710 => -0.01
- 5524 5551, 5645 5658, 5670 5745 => 0.00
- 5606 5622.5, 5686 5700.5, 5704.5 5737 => 0.02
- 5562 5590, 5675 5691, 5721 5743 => 0.01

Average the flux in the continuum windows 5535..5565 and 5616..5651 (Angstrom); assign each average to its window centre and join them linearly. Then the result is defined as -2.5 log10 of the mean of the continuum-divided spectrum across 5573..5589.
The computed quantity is 0.057 mag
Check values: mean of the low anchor 6.77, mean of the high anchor 6.66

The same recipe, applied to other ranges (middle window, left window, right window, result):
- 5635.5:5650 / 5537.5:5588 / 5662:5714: -0.02 mag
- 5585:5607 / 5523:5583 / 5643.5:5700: 0.01 mag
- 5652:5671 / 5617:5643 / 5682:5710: 0.00 mag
